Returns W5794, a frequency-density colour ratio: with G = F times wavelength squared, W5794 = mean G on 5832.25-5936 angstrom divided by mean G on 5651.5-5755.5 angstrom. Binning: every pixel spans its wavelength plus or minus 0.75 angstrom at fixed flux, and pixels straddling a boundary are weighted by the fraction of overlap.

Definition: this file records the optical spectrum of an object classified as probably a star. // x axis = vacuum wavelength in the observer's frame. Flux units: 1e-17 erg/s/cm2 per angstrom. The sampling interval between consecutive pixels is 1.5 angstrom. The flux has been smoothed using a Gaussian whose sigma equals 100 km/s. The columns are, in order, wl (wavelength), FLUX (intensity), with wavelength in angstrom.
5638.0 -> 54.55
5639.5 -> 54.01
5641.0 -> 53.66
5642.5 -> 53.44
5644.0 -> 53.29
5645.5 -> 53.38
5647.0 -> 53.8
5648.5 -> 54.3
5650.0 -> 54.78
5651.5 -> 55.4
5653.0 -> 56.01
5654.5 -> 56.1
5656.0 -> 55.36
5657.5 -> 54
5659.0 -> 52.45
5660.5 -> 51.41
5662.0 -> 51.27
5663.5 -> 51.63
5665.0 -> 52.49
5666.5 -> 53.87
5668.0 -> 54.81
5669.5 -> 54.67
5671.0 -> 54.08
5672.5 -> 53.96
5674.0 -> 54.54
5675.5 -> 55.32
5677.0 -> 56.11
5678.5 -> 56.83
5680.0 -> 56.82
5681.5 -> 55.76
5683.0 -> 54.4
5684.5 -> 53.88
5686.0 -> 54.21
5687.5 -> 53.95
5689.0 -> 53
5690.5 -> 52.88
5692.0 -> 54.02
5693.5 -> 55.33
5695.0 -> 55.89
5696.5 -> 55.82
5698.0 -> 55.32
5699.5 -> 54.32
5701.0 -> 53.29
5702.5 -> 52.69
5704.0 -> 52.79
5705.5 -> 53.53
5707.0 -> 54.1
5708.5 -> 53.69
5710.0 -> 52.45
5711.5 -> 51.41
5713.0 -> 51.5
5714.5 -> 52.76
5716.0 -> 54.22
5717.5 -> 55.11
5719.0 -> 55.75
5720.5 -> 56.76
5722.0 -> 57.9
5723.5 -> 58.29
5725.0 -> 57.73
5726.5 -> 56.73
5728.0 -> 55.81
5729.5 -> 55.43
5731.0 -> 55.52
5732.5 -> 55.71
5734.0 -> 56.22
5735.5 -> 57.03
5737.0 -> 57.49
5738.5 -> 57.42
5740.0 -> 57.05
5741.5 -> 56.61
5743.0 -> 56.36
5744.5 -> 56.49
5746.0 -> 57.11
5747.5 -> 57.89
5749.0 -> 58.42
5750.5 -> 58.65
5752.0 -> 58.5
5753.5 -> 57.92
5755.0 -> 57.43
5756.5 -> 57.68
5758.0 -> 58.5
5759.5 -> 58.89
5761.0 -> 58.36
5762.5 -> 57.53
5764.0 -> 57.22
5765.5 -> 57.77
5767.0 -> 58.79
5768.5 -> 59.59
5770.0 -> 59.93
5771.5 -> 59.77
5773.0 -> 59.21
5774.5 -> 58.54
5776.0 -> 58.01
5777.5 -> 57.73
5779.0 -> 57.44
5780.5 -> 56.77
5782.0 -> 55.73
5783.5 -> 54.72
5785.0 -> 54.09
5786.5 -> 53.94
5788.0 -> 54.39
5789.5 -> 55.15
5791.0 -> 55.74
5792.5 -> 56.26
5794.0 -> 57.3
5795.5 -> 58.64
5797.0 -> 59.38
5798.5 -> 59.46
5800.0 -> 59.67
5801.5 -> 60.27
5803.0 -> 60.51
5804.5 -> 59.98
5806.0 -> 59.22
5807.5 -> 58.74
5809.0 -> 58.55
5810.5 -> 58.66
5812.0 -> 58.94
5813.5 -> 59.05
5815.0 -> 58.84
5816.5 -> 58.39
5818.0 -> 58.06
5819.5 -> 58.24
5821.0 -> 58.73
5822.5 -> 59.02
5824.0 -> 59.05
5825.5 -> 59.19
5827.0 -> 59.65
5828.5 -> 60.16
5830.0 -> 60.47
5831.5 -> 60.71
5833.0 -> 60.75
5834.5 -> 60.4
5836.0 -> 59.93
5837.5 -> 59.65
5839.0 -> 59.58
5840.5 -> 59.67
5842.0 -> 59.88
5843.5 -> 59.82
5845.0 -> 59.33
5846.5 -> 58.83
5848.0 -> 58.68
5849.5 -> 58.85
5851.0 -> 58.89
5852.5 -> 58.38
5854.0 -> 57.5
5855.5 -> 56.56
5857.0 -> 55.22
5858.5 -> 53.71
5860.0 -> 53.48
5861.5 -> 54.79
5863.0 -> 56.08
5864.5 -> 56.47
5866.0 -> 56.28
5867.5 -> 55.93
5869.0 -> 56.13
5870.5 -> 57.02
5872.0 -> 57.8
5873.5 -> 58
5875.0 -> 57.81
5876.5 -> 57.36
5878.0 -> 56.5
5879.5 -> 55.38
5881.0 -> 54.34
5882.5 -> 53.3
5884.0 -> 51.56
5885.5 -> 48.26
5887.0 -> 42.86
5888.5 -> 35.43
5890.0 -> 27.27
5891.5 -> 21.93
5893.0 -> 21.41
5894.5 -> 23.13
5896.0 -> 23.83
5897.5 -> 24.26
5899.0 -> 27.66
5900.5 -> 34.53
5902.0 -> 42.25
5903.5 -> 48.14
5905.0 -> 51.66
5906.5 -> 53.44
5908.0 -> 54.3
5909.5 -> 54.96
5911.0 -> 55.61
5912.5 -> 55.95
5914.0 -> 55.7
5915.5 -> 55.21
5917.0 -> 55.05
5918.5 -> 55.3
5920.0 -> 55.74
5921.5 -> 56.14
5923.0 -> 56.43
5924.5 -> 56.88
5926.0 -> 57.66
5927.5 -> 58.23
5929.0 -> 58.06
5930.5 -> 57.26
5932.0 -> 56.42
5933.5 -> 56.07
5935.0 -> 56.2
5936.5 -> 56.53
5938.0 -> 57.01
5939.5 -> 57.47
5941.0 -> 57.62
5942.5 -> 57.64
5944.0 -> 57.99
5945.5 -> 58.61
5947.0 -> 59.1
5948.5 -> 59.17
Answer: 1.0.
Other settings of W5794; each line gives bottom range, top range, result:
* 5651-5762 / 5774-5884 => 1.09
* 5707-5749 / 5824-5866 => 1.09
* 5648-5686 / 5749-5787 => 1.10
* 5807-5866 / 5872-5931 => 0.84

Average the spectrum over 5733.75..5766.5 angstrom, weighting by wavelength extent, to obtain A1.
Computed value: 57.6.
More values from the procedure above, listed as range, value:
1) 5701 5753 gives 55.7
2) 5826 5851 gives 59.7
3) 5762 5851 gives 58.5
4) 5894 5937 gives 50.2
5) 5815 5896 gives 54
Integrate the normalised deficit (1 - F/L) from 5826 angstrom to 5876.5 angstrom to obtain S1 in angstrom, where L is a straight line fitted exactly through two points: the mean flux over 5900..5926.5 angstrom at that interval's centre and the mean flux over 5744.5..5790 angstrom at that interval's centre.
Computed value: -2.8 angstrom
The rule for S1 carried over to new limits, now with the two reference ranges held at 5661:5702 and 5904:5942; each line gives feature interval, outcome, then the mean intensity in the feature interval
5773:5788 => -0.37 angstrom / 56.4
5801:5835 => -2.51 angstrom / 59.4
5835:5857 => -1.34 angstrom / 58.9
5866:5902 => 7.70 angstrom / 43.8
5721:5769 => -2.31 angstrom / 57.4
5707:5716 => 0.31 angstrom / 52.7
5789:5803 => -0.77 angstrom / 58.2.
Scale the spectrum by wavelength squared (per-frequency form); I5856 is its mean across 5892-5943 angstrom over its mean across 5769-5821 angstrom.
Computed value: 0.90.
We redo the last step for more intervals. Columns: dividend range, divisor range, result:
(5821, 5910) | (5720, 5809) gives 0.93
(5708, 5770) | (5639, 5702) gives 1.07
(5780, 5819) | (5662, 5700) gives 1.10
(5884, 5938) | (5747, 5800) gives 0.86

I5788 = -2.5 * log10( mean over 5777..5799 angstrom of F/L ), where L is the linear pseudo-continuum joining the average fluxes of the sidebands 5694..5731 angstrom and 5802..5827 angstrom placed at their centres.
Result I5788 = 0.028 mag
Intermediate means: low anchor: 54.7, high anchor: 59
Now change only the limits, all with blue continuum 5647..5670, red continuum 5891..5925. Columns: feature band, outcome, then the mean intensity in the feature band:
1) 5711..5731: -0.07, 55.4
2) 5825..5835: -0.25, 60.2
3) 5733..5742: -0.12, 56.9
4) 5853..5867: -0.18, 55.6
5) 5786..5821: -0.19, 58.2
